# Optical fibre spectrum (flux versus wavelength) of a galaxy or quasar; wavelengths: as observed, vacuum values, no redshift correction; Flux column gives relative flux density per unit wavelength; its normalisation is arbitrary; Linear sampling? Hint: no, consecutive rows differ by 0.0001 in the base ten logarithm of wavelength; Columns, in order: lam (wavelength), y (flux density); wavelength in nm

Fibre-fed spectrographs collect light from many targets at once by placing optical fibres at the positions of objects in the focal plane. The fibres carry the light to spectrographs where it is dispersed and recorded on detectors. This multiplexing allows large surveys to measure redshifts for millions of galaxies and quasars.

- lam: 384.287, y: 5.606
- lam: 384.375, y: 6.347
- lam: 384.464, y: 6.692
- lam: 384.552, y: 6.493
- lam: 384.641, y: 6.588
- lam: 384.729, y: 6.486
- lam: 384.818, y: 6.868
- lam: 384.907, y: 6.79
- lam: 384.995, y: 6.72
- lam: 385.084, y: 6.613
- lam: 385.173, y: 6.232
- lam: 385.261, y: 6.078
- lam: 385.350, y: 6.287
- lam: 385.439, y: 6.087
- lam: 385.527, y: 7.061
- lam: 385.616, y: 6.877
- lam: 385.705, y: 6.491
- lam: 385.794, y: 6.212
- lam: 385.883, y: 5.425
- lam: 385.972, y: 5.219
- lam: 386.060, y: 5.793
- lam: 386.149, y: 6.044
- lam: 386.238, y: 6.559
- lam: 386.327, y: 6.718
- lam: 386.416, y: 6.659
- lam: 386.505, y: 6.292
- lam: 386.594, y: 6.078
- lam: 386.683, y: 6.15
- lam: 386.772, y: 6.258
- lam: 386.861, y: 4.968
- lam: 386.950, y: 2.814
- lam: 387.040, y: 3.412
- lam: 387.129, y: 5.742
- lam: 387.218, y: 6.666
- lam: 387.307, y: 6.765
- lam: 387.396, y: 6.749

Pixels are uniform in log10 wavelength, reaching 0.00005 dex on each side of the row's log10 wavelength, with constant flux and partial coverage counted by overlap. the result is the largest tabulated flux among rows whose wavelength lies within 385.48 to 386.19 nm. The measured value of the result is 7.061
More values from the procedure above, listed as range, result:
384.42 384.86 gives 6.868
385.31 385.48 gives 6.287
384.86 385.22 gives 6.79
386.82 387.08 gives 4.968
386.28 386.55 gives 6.718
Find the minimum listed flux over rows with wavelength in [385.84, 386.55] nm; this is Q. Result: 5.219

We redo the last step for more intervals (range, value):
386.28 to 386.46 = 6.659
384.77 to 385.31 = 6.078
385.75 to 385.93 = 5.425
